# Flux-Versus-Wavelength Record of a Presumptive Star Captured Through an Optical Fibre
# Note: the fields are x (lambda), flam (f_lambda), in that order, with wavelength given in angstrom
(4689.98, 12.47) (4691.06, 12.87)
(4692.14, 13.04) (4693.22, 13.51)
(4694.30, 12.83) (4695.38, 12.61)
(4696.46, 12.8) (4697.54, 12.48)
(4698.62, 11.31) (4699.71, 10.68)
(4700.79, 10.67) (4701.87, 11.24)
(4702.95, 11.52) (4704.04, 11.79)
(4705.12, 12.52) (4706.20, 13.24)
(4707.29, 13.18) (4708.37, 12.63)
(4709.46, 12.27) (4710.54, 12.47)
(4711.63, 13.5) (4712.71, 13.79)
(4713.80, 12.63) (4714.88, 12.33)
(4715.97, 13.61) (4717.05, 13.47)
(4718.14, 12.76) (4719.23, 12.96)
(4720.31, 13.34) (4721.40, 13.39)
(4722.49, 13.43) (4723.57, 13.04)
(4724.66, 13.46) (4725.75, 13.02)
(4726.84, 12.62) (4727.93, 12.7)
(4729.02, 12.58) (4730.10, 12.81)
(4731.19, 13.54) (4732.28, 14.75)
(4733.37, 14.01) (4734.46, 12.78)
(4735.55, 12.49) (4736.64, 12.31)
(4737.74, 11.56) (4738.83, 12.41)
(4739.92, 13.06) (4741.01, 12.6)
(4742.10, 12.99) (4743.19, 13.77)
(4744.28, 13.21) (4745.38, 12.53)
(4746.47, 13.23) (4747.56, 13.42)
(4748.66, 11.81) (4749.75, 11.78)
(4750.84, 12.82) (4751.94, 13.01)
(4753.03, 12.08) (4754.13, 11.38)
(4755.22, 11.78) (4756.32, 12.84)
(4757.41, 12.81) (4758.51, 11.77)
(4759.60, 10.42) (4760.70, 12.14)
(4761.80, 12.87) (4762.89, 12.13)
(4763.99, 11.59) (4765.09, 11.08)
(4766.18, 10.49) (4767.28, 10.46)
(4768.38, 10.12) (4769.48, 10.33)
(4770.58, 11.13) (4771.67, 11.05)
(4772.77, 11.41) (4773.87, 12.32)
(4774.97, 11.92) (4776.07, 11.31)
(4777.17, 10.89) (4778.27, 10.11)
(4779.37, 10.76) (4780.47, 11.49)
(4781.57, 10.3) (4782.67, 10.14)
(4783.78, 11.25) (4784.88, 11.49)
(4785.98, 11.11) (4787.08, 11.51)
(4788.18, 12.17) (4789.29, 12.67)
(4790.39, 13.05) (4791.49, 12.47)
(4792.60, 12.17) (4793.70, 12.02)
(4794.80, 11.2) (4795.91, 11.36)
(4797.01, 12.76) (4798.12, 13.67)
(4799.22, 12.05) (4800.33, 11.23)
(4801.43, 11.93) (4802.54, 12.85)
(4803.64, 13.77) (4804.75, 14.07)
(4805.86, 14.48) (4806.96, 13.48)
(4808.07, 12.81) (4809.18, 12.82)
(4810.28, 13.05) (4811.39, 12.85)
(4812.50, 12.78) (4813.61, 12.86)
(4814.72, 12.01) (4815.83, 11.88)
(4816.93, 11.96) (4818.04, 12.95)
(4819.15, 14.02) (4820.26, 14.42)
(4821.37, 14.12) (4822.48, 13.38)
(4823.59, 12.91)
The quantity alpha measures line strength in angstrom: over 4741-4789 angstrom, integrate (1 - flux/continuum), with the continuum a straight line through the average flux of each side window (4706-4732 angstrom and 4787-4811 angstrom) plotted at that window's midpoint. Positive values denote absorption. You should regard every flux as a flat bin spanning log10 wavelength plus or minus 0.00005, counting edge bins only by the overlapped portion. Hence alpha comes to 4.1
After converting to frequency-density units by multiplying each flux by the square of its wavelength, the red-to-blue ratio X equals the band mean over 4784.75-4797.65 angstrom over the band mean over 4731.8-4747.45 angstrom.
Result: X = 0.95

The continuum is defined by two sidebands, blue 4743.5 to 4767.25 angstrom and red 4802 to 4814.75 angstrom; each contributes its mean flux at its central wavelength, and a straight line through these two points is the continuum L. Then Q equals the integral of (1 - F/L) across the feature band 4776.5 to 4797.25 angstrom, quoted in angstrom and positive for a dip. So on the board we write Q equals 2.1 angstrom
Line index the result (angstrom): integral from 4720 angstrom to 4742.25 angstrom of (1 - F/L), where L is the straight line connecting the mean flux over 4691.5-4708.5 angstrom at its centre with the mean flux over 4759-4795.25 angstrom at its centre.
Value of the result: -2.0 angstrom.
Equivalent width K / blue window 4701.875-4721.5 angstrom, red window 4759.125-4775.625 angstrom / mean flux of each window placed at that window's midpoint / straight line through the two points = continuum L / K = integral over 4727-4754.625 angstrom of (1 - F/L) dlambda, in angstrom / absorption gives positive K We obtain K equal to -1.8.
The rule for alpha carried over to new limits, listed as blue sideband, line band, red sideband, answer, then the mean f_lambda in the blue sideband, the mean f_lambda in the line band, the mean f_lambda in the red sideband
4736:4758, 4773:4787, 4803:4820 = 1.87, 12.6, 11.1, 13.1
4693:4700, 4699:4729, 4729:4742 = -0.17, 12.3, 12.7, 12.9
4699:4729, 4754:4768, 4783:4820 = 1.02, 12.7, 11.7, 12.5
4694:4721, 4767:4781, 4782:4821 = 1.64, 12.5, 11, 12.5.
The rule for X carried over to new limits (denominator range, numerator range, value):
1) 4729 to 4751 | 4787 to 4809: 1.00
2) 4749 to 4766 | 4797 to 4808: 1.11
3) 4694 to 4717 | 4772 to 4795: 0.96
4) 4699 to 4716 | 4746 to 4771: 0.98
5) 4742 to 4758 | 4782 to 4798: 0.96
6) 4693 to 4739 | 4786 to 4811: 1.02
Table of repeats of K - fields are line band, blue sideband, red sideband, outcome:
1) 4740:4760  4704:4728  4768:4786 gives -1.00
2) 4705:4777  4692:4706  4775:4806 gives -2.76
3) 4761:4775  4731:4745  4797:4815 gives 1.82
